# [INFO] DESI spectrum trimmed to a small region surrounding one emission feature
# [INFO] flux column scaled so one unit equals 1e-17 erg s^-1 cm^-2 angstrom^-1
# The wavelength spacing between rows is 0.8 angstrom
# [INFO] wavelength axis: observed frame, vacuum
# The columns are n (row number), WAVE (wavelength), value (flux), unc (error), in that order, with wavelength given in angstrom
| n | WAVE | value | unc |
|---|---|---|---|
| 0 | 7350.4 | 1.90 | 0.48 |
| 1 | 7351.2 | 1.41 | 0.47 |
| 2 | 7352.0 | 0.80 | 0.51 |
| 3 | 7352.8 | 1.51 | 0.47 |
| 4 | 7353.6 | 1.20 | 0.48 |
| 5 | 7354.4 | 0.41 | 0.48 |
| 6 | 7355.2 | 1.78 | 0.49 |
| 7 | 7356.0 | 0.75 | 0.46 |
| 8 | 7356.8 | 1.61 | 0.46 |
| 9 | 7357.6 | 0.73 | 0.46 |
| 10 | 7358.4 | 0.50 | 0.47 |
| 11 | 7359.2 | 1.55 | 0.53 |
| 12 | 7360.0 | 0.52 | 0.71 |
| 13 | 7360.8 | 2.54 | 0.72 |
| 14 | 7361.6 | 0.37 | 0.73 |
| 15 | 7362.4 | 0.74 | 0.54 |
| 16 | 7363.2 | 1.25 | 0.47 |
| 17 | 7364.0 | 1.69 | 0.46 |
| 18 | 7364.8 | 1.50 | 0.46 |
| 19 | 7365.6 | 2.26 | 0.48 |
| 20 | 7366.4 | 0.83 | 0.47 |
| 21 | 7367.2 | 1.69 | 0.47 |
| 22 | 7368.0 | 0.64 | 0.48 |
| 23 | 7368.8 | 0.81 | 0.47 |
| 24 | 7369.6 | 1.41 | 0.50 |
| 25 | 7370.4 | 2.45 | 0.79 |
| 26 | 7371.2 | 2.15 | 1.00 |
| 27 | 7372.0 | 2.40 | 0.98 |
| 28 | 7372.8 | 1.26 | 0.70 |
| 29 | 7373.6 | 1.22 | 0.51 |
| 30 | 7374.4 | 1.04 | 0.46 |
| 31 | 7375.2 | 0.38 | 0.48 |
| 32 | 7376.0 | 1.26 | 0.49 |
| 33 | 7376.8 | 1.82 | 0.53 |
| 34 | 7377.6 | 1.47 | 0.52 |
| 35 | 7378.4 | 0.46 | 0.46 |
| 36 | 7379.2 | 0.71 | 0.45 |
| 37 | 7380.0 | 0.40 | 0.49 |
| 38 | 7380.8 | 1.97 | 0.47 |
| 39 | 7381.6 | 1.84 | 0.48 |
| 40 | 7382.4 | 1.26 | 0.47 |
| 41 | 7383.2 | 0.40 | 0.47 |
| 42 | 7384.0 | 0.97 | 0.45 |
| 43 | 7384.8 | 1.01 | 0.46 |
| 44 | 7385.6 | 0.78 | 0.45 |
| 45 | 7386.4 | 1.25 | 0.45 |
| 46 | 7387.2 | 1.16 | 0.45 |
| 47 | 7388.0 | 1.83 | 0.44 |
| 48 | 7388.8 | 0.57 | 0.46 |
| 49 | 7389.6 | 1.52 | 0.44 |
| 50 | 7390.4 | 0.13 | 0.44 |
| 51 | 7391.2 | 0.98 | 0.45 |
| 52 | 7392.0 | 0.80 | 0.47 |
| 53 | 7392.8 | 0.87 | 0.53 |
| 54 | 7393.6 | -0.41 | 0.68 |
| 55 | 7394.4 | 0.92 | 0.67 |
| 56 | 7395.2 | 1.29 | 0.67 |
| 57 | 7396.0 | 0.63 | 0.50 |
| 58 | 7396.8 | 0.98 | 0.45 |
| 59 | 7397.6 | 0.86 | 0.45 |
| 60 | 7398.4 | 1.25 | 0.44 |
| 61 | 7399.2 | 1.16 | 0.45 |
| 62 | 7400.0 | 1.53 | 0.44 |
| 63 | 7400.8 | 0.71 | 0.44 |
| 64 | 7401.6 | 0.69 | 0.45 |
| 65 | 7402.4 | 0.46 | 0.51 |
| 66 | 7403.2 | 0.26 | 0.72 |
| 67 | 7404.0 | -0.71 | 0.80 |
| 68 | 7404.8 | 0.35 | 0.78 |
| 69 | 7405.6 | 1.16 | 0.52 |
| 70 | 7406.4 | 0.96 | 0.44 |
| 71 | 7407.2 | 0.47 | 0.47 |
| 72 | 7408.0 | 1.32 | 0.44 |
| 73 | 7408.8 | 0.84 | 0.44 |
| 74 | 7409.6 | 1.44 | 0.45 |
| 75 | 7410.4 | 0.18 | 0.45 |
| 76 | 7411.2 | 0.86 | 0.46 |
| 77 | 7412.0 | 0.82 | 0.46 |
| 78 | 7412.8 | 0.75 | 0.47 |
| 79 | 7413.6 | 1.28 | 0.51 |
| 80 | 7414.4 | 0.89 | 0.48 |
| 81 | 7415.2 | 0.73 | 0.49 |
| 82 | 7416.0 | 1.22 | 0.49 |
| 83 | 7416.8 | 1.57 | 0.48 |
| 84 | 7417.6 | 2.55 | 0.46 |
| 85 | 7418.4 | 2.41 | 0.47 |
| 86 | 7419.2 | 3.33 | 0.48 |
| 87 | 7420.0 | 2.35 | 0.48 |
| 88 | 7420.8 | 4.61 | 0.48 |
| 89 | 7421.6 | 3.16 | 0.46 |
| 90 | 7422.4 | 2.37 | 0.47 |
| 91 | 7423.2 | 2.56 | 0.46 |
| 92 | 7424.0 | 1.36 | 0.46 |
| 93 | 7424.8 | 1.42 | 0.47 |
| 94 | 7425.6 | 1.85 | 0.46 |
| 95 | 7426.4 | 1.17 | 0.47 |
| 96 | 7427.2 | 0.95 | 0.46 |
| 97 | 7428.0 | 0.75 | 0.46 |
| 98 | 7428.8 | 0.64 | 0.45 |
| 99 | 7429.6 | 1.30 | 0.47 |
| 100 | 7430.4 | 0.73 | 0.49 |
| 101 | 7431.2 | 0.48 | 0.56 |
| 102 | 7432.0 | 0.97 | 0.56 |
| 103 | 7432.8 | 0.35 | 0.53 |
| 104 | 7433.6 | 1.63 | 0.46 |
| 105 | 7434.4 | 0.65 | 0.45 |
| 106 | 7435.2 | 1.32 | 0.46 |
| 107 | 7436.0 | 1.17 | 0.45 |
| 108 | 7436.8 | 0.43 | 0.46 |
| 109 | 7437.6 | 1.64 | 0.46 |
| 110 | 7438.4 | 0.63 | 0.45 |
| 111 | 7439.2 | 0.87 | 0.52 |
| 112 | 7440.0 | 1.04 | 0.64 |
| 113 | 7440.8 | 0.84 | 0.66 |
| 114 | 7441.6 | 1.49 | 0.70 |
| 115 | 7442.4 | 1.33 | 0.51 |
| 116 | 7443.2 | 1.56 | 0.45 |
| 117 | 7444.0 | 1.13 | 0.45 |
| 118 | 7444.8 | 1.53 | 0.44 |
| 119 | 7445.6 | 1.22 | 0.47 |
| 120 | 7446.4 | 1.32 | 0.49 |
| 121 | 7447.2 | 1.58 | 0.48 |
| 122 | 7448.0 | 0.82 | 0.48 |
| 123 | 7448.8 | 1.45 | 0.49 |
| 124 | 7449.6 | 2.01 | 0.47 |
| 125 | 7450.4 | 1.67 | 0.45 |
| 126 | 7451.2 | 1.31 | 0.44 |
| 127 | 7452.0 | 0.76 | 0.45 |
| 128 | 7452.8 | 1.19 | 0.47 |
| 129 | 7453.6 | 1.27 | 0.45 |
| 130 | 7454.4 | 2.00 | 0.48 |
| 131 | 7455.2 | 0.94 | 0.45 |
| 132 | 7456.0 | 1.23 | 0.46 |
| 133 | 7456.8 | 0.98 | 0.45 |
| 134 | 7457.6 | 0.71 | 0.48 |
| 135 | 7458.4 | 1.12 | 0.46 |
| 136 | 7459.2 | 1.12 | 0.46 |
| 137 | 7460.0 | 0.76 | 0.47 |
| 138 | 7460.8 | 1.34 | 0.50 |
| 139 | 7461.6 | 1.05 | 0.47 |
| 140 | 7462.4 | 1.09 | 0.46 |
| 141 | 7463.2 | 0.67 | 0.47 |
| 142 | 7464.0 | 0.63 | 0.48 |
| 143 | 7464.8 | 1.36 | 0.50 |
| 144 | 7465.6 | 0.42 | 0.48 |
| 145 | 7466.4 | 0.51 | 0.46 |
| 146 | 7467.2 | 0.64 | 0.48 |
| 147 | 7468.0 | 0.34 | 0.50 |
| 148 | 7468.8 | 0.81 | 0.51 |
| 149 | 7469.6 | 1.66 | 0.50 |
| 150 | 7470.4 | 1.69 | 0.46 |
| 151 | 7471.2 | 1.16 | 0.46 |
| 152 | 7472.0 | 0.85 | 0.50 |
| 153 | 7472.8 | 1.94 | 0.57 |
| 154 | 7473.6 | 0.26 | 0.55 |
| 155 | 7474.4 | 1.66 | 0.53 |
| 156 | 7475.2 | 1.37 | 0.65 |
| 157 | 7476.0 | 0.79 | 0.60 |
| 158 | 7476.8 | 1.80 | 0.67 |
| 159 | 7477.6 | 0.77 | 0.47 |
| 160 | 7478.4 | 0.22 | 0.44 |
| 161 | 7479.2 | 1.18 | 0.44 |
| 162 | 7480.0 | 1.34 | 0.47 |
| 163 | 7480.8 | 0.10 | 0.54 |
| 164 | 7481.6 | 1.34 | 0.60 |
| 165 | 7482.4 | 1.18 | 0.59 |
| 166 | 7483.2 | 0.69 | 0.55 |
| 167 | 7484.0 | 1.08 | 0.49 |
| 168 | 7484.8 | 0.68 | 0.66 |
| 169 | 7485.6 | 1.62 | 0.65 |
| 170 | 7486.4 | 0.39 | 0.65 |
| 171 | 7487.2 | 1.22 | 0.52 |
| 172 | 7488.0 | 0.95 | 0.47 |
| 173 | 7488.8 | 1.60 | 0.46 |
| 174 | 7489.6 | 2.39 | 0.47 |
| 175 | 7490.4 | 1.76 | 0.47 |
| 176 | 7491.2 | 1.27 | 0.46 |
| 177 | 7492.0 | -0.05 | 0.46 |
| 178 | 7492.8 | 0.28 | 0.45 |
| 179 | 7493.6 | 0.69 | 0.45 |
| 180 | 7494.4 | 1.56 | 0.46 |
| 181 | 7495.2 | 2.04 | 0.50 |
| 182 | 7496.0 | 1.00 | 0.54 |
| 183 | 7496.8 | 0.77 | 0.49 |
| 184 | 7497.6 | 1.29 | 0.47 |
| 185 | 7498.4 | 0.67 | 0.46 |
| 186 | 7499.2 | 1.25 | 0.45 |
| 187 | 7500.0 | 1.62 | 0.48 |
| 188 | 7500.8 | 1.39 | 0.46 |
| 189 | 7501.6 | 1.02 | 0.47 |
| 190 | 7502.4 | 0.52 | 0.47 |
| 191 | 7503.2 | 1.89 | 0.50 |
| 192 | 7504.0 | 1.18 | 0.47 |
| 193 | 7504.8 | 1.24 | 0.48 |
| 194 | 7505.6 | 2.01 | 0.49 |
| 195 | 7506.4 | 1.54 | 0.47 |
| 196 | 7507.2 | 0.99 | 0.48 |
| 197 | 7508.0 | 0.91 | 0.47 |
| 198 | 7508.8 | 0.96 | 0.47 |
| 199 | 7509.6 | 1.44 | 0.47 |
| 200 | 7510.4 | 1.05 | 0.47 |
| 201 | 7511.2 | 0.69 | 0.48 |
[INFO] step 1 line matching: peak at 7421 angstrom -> H-beta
